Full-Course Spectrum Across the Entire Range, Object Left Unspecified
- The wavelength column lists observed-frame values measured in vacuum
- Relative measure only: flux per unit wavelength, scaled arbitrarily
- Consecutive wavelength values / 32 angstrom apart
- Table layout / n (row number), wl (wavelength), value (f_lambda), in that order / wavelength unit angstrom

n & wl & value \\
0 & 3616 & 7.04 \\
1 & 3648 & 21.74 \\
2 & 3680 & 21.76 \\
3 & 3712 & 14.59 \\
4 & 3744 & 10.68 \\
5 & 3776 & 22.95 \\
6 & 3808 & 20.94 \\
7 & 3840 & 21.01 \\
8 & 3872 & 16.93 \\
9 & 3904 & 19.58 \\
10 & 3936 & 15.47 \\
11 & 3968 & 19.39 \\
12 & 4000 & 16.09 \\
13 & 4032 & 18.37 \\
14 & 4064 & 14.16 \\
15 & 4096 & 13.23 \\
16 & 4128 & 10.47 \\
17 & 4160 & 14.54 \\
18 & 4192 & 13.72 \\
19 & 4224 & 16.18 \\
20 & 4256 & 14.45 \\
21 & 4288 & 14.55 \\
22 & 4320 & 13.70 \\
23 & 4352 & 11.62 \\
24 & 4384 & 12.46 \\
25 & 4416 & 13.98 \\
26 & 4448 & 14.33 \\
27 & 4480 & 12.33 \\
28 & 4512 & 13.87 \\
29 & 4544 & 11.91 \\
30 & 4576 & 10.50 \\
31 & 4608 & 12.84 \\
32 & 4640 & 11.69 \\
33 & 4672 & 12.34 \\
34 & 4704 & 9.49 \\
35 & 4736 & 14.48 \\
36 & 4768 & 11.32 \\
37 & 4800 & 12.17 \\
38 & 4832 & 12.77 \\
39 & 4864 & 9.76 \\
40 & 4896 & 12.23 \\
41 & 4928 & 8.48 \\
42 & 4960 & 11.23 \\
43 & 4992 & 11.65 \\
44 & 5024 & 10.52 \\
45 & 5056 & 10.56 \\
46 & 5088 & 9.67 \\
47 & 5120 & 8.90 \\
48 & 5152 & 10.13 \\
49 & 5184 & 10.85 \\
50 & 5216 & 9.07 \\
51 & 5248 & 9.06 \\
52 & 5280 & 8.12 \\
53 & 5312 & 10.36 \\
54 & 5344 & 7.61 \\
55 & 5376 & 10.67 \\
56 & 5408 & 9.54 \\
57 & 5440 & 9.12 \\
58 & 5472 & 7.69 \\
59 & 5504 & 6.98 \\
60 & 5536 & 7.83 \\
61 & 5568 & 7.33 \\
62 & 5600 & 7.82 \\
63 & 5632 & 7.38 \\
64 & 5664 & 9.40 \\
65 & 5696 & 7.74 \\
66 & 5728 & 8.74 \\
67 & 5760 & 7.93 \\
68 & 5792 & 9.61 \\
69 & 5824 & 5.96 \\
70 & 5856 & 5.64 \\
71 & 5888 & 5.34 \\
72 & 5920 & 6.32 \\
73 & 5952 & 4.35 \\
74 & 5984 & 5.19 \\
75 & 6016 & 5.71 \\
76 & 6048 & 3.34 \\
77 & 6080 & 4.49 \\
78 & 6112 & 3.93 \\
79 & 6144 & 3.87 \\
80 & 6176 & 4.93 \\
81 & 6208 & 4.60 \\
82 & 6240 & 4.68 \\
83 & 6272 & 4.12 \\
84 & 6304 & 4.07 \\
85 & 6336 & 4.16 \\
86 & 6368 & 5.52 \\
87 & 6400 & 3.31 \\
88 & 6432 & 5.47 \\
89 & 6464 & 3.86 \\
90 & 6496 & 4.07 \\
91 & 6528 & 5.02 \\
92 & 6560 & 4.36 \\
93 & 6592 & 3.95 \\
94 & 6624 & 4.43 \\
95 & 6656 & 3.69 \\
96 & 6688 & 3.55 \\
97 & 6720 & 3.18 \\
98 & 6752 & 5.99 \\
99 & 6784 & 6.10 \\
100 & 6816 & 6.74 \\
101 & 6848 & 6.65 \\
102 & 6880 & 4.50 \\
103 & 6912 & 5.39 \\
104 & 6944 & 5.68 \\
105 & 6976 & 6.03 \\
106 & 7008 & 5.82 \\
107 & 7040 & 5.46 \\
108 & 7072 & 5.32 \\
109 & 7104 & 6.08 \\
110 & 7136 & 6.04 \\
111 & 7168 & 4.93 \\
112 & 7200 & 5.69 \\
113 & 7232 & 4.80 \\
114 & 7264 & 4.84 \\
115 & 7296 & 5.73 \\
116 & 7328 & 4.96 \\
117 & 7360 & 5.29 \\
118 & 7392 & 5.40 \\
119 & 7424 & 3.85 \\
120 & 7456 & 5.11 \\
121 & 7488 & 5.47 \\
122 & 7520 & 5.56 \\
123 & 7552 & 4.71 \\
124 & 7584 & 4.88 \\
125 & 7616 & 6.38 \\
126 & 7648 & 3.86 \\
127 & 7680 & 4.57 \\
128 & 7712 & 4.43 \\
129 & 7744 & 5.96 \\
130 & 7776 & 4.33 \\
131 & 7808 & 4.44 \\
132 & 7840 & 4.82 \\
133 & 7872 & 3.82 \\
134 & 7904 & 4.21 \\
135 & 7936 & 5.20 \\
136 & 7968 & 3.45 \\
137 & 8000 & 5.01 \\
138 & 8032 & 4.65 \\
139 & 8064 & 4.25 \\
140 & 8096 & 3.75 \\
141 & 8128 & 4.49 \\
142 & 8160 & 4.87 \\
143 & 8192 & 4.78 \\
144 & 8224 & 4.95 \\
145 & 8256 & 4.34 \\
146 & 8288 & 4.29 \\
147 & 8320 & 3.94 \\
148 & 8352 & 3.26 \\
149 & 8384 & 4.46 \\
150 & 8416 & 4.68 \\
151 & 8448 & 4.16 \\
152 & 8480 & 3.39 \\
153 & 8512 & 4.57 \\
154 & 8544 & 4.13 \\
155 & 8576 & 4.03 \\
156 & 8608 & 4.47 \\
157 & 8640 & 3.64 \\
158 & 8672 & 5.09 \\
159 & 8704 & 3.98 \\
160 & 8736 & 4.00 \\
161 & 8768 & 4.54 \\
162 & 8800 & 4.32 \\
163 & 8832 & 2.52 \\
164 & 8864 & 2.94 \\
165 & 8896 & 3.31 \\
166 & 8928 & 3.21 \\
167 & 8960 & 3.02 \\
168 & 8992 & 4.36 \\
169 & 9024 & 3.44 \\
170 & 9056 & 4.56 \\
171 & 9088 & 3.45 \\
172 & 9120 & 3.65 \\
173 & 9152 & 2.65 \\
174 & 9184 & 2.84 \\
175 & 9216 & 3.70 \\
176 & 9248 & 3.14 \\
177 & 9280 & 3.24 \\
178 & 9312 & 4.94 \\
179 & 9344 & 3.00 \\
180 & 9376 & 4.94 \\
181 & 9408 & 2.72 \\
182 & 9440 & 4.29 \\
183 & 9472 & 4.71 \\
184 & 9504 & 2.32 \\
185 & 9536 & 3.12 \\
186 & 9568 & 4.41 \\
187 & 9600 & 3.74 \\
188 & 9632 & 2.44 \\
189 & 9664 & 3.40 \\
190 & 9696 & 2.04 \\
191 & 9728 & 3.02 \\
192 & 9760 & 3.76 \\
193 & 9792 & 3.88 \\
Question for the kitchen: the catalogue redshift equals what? 0.771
